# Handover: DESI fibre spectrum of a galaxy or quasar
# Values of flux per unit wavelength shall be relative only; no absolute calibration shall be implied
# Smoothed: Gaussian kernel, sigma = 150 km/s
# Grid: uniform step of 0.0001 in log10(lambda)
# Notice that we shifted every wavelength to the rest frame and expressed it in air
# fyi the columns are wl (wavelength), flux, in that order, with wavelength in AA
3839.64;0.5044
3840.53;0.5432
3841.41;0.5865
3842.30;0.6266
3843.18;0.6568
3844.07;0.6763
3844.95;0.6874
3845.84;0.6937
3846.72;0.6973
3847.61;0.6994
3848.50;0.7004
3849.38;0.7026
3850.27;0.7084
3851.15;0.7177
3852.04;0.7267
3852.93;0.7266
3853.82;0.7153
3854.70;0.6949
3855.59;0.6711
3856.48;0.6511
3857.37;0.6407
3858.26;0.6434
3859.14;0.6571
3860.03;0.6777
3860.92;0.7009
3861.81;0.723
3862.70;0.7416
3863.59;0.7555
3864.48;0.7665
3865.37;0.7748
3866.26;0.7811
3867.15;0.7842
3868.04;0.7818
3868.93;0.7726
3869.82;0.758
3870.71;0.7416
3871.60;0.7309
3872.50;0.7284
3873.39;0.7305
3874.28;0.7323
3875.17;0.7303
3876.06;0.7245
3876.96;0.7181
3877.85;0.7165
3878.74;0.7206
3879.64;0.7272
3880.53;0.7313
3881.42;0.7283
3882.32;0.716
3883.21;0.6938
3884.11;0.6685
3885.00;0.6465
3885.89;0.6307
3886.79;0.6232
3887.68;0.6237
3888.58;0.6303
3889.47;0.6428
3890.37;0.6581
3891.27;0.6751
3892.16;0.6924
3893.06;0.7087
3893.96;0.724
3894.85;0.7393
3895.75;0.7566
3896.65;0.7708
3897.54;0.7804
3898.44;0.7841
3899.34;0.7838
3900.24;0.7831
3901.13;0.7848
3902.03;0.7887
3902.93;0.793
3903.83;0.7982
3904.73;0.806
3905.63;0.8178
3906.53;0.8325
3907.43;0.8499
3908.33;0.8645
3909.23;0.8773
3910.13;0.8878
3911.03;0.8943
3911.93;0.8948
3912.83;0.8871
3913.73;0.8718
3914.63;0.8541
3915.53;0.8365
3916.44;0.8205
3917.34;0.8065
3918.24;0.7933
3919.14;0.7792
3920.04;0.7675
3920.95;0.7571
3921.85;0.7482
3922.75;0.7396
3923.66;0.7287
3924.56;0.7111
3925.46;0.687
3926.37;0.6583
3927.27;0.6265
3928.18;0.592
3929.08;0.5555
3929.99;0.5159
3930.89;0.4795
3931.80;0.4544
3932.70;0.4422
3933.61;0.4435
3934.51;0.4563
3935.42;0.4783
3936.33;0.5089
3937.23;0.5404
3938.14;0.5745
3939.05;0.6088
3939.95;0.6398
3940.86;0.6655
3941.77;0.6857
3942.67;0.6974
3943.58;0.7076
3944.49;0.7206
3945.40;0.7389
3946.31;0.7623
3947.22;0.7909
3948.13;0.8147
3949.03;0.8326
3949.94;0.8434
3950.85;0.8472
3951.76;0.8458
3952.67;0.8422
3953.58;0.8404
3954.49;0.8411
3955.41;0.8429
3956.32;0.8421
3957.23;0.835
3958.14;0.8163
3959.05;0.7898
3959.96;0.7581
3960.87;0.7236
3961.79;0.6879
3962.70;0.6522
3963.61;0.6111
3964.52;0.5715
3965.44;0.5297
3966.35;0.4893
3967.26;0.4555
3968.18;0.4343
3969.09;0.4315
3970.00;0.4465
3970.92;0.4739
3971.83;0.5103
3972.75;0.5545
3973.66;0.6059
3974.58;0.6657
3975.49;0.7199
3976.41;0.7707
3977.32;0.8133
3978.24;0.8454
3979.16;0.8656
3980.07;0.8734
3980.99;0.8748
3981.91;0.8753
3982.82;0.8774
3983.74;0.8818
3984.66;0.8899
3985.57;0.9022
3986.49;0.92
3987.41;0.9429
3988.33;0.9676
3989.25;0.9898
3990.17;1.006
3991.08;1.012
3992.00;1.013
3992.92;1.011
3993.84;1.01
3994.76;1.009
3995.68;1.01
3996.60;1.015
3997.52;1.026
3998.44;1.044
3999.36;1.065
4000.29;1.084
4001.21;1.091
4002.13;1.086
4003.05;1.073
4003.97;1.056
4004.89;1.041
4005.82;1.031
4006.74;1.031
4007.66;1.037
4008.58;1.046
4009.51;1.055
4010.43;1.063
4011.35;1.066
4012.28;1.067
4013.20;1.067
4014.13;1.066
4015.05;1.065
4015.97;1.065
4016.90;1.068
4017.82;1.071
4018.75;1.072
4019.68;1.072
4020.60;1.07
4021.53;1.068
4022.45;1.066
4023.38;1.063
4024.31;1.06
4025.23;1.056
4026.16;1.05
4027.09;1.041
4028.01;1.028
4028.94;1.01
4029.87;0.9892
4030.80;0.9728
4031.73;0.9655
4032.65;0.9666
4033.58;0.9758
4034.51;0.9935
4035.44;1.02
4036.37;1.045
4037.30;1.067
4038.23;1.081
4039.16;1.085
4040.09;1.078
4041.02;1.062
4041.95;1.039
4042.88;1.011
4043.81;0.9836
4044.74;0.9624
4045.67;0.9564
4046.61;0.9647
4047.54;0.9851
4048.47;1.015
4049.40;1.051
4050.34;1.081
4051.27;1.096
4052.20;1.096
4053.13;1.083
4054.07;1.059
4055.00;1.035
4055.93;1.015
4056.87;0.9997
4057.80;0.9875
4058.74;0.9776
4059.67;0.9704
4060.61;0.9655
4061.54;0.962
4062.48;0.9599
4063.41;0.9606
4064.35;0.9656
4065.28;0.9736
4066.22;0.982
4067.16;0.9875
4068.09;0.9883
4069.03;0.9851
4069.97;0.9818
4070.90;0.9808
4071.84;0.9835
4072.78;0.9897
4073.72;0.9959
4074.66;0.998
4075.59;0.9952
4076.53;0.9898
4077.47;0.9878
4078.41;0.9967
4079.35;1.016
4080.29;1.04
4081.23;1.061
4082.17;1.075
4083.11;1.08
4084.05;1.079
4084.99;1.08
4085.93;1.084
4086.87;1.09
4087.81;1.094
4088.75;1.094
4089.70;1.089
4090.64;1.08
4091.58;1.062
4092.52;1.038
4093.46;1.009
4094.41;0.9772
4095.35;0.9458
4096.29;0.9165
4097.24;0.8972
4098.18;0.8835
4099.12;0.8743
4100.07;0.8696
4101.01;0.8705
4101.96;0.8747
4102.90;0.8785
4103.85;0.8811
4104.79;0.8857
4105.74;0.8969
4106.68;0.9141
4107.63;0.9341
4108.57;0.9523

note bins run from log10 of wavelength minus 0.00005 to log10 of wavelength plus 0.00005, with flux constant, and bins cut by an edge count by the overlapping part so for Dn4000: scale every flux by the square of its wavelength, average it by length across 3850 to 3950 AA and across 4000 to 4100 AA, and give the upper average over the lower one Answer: 1.54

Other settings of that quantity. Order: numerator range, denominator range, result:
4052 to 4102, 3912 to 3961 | 1.50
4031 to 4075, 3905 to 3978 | 1.53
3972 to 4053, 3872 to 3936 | 1.46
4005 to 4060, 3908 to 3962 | 1.50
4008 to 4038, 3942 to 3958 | 1.35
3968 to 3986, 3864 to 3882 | 1.02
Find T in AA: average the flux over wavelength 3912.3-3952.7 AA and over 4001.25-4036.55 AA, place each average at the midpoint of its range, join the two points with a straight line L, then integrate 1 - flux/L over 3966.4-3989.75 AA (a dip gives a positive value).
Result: 3.8 AA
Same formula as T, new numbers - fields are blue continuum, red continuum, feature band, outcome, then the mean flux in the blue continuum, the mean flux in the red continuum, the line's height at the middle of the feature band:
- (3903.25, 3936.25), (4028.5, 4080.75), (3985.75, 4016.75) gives -4.87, 0.72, 1.01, 0.893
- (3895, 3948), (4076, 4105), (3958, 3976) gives 4.53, 0.719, 0.994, 0.793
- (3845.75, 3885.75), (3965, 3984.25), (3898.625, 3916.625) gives -3.57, 0.716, 0.667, 0.697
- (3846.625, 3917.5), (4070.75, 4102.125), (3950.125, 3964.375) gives 0.98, 0.744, 1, 0.84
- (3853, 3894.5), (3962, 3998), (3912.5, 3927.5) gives -0.61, 0.706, 0.784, 0.74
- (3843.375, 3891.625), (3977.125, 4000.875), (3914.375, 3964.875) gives 9.13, 0.705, 0.957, 0.855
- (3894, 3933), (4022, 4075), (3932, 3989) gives 9.25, 0.754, 1.01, 0.844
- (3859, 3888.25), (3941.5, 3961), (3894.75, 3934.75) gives 0.86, 0.719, 0.794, 0.759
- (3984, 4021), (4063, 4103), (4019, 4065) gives -0.34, 1.03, 0.996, 1.01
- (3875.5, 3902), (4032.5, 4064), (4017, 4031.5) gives -1.11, 0.711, 1.02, 0.971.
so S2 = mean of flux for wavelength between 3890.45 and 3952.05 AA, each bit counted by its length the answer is 0.726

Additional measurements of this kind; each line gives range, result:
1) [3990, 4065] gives 1.03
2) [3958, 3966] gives 0.674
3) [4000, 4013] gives 1.06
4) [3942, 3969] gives 0.725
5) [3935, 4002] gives 0.782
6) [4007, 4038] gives 1.04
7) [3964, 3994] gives 0.762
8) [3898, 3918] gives 0.832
